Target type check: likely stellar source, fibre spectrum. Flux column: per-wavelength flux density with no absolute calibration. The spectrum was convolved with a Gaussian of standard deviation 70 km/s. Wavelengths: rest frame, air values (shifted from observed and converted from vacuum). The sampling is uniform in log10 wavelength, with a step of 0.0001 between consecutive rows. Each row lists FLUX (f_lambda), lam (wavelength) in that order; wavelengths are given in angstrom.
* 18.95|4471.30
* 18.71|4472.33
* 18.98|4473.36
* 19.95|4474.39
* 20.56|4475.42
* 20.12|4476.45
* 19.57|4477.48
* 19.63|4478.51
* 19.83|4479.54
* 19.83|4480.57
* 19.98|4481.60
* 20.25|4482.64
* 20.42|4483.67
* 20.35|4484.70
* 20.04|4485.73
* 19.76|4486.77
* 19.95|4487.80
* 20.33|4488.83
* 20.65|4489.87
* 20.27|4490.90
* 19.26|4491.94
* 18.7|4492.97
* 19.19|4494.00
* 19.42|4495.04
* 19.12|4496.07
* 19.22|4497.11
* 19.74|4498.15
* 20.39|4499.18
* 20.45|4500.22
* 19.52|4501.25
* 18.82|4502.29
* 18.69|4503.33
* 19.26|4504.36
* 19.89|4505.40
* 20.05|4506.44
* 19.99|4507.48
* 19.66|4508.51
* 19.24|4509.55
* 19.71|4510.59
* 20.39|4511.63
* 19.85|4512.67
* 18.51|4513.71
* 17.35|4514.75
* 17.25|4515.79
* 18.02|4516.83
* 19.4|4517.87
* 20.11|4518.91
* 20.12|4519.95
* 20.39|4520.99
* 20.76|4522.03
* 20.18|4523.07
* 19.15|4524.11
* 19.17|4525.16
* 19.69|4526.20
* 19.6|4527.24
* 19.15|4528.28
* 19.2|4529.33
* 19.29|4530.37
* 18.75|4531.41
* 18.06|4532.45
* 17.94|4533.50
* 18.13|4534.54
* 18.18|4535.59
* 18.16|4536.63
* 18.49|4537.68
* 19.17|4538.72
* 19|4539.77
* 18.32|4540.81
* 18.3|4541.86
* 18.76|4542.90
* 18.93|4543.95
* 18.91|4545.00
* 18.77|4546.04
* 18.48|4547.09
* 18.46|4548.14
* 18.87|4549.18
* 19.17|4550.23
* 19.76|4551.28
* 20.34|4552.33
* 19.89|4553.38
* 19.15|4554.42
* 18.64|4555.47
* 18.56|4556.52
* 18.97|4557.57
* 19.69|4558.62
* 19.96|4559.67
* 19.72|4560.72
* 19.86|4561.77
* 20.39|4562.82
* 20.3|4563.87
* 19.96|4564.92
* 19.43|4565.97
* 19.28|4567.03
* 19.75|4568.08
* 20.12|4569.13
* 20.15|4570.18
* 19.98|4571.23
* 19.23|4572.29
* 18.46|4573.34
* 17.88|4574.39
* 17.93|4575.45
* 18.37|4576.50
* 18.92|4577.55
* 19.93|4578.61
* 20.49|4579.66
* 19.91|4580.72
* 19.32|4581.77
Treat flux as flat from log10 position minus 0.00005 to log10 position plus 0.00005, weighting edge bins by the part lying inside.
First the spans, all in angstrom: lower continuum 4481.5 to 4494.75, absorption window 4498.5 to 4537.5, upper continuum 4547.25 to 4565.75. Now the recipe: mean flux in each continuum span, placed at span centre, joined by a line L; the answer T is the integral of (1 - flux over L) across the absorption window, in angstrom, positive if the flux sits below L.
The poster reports 1.0 angstrom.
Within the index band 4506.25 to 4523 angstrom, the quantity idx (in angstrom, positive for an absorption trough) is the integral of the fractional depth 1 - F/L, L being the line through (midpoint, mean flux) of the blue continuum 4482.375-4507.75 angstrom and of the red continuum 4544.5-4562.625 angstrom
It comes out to 0.13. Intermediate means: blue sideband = 19.7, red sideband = 19.3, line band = 19.4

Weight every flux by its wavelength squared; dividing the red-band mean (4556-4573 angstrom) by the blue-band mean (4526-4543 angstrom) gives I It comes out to 1.1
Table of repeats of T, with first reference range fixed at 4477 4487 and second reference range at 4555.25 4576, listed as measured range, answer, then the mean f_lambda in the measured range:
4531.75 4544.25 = 0.7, 18.4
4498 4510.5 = 0.1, 19.7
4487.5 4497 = 0.1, 19.6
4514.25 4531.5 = 0.4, 19.3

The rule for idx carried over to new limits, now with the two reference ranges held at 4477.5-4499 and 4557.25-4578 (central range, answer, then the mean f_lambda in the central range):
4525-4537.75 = 0.6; 18.8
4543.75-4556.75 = 0.3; 19.1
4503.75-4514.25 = 0.0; 19.6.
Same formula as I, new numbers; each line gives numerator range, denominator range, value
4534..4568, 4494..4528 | 1.00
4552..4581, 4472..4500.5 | 1.02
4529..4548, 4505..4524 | 0.96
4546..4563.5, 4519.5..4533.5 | 1.01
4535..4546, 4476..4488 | 0.96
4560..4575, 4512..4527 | 1.04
